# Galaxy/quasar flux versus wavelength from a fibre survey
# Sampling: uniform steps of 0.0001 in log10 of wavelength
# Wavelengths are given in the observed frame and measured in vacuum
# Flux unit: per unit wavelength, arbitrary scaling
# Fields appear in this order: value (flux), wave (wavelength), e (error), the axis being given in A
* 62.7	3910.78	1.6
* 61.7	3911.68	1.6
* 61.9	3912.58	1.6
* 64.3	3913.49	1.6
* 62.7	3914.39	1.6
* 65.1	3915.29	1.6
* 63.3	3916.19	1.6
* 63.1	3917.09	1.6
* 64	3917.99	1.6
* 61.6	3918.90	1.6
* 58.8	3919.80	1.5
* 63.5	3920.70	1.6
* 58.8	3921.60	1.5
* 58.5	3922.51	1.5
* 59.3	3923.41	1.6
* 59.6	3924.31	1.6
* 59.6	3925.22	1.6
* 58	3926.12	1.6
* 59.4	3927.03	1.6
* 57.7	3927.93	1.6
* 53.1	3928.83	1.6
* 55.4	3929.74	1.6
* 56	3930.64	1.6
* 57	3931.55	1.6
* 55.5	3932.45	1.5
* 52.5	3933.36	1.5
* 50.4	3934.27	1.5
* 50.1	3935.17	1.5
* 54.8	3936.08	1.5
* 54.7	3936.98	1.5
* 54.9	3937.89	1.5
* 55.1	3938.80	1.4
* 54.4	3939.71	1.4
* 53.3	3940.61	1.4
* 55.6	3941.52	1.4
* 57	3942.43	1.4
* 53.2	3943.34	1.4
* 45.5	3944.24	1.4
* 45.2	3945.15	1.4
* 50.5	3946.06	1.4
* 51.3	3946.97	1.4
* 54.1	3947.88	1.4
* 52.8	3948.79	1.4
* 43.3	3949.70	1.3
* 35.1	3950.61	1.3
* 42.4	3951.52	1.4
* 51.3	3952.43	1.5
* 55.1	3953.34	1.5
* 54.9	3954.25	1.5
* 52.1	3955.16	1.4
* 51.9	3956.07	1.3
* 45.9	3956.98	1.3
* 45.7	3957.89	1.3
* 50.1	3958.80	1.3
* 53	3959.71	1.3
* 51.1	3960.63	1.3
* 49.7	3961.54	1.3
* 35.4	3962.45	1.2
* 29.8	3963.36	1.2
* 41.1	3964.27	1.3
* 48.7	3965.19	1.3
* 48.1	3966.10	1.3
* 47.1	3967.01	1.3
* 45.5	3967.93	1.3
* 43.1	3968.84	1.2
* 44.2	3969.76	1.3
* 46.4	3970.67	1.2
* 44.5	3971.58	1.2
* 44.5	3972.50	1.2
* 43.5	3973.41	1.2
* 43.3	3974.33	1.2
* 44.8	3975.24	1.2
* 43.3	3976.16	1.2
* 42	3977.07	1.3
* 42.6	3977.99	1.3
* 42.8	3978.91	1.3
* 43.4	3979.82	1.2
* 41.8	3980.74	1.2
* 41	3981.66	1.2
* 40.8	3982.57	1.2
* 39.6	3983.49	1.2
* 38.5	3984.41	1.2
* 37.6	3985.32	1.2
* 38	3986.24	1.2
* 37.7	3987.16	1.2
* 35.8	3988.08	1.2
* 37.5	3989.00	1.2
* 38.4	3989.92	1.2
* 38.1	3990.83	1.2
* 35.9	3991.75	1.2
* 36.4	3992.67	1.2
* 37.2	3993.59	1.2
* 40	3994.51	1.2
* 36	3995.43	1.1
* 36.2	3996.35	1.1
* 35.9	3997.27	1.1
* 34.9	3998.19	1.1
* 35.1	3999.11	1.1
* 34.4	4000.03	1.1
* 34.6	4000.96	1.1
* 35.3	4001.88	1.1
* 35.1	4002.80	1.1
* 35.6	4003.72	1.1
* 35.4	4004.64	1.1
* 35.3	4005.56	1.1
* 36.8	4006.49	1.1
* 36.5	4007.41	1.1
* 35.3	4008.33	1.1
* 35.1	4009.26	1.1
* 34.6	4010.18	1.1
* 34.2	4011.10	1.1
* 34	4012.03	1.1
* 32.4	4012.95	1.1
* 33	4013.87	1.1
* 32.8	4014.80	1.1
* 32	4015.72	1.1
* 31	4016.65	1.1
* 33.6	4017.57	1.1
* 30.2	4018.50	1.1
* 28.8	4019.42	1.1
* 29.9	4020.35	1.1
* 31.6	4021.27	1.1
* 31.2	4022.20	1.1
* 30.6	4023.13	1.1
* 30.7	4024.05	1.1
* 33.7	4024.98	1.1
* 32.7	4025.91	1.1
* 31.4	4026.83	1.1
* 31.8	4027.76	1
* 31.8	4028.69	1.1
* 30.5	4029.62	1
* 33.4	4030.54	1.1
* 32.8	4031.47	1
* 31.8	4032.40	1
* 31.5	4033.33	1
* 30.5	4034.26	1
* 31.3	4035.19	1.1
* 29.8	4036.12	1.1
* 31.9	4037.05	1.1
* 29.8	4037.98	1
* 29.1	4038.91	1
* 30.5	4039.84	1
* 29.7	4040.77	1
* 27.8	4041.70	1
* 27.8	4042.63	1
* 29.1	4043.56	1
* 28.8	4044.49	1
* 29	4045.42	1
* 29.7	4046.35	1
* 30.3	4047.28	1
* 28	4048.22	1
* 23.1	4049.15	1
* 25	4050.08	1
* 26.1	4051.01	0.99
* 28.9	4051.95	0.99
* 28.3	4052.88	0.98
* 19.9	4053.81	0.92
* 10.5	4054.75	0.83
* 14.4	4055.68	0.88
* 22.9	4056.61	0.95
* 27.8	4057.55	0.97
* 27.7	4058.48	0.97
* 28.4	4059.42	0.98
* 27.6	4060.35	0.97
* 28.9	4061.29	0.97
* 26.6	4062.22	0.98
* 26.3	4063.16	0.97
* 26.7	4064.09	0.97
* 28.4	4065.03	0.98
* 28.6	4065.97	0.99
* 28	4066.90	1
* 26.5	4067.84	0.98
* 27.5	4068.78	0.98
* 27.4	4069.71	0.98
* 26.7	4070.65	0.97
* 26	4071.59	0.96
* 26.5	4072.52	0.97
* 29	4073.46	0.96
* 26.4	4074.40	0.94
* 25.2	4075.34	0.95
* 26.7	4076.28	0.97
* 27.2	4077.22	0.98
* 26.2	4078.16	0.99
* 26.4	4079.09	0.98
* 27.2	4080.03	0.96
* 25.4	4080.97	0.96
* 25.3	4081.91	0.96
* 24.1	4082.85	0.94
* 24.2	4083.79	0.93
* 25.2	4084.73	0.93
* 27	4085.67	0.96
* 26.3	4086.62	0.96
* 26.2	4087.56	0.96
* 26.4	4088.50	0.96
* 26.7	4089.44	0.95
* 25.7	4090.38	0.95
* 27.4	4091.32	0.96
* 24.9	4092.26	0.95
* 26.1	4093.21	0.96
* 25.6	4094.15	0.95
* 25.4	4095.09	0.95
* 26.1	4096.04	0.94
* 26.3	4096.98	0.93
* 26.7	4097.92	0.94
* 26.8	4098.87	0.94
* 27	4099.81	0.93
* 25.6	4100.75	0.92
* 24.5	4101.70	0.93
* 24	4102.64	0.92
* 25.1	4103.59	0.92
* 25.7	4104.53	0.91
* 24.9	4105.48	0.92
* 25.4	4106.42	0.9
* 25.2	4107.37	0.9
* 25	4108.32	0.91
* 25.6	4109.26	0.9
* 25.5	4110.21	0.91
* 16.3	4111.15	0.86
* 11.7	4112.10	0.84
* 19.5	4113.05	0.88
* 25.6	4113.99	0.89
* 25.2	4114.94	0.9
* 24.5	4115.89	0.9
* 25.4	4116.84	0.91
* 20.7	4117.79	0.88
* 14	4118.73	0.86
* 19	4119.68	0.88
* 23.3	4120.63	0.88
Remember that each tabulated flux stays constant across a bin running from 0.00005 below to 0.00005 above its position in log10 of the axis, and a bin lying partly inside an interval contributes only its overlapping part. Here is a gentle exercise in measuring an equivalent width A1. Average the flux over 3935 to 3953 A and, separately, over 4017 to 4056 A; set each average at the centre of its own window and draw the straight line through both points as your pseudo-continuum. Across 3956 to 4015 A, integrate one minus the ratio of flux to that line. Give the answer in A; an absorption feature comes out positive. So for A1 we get 1.7 A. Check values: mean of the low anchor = 50.7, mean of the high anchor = 29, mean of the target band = 39.8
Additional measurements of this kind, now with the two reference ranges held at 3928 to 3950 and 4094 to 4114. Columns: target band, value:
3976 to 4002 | 3.5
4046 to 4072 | 4.9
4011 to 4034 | 3.9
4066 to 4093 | 1.9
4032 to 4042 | 1.5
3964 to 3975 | 0.6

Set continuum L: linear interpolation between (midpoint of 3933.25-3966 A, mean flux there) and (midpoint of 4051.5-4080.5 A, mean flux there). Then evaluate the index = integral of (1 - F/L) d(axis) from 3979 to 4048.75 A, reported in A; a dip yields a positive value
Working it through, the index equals 5.1 A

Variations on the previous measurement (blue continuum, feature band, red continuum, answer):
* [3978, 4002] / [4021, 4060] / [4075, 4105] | 4.1 A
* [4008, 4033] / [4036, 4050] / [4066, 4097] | 0.6 A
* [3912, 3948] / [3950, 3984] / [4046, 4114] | 2.8 A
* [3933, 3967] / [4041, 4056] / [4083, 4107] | 3.5 A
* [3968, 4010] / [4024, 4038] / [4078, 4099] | 0.7 A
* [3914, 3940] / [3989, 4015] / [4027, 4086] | 3.0 A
